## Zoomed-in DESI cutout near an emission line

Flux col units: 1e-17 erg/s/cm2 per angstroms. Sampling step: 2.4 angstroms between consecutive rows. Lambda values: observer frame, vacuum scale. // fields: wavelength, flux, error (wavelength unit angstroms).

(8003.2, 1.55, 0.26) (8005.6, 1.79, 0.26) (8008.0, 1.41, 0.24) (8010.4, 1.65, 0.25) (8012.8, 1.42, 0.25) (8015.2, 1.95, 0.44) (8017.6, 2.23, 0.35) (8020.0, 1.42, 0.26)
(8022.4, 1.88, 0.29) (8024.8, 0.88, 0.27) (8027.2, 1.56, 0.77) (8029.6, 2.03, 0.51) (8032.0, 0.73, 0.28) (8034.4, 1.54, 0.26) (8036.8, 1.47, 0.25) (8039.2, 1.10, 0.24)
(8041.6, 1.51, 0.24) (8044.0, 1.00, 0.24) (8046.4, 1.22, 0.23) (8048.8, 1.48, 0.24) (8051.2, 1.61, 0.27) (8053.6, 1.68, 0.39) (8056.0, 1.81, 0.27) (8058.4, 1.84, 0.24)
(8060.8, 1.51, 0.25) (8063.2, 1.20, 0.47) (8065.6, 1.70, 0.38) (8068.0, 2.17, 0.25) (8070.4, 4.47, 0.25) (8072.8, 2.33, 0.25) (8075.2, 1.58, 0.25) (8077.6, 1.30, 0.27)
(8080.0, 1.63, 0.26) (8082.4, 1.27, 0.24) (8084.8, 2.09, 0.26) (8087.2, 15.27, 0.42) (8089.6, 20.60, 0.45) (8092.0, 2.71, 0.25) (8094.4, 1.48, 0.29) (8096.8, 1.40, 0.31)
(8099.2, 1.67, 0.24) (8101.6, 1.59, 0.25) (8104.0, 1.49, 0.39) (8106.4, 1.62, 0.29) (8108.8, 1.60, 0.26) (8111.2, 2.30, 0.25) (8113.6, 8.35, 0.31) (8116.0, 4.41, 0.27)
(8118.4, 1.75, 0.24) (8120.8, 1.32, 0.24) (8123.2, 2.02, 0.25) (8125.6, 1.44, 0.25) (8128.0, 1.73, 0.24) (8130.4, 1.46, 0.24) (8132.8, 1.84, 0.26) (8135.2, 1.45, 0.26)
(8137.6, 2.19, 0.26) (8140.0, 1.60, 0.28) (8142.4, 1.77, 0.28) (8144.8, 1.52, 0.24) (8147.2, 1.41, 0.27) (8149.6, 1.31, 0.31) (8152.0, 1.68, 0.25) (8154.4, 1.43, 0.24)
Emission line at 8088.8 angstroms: H-alpha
